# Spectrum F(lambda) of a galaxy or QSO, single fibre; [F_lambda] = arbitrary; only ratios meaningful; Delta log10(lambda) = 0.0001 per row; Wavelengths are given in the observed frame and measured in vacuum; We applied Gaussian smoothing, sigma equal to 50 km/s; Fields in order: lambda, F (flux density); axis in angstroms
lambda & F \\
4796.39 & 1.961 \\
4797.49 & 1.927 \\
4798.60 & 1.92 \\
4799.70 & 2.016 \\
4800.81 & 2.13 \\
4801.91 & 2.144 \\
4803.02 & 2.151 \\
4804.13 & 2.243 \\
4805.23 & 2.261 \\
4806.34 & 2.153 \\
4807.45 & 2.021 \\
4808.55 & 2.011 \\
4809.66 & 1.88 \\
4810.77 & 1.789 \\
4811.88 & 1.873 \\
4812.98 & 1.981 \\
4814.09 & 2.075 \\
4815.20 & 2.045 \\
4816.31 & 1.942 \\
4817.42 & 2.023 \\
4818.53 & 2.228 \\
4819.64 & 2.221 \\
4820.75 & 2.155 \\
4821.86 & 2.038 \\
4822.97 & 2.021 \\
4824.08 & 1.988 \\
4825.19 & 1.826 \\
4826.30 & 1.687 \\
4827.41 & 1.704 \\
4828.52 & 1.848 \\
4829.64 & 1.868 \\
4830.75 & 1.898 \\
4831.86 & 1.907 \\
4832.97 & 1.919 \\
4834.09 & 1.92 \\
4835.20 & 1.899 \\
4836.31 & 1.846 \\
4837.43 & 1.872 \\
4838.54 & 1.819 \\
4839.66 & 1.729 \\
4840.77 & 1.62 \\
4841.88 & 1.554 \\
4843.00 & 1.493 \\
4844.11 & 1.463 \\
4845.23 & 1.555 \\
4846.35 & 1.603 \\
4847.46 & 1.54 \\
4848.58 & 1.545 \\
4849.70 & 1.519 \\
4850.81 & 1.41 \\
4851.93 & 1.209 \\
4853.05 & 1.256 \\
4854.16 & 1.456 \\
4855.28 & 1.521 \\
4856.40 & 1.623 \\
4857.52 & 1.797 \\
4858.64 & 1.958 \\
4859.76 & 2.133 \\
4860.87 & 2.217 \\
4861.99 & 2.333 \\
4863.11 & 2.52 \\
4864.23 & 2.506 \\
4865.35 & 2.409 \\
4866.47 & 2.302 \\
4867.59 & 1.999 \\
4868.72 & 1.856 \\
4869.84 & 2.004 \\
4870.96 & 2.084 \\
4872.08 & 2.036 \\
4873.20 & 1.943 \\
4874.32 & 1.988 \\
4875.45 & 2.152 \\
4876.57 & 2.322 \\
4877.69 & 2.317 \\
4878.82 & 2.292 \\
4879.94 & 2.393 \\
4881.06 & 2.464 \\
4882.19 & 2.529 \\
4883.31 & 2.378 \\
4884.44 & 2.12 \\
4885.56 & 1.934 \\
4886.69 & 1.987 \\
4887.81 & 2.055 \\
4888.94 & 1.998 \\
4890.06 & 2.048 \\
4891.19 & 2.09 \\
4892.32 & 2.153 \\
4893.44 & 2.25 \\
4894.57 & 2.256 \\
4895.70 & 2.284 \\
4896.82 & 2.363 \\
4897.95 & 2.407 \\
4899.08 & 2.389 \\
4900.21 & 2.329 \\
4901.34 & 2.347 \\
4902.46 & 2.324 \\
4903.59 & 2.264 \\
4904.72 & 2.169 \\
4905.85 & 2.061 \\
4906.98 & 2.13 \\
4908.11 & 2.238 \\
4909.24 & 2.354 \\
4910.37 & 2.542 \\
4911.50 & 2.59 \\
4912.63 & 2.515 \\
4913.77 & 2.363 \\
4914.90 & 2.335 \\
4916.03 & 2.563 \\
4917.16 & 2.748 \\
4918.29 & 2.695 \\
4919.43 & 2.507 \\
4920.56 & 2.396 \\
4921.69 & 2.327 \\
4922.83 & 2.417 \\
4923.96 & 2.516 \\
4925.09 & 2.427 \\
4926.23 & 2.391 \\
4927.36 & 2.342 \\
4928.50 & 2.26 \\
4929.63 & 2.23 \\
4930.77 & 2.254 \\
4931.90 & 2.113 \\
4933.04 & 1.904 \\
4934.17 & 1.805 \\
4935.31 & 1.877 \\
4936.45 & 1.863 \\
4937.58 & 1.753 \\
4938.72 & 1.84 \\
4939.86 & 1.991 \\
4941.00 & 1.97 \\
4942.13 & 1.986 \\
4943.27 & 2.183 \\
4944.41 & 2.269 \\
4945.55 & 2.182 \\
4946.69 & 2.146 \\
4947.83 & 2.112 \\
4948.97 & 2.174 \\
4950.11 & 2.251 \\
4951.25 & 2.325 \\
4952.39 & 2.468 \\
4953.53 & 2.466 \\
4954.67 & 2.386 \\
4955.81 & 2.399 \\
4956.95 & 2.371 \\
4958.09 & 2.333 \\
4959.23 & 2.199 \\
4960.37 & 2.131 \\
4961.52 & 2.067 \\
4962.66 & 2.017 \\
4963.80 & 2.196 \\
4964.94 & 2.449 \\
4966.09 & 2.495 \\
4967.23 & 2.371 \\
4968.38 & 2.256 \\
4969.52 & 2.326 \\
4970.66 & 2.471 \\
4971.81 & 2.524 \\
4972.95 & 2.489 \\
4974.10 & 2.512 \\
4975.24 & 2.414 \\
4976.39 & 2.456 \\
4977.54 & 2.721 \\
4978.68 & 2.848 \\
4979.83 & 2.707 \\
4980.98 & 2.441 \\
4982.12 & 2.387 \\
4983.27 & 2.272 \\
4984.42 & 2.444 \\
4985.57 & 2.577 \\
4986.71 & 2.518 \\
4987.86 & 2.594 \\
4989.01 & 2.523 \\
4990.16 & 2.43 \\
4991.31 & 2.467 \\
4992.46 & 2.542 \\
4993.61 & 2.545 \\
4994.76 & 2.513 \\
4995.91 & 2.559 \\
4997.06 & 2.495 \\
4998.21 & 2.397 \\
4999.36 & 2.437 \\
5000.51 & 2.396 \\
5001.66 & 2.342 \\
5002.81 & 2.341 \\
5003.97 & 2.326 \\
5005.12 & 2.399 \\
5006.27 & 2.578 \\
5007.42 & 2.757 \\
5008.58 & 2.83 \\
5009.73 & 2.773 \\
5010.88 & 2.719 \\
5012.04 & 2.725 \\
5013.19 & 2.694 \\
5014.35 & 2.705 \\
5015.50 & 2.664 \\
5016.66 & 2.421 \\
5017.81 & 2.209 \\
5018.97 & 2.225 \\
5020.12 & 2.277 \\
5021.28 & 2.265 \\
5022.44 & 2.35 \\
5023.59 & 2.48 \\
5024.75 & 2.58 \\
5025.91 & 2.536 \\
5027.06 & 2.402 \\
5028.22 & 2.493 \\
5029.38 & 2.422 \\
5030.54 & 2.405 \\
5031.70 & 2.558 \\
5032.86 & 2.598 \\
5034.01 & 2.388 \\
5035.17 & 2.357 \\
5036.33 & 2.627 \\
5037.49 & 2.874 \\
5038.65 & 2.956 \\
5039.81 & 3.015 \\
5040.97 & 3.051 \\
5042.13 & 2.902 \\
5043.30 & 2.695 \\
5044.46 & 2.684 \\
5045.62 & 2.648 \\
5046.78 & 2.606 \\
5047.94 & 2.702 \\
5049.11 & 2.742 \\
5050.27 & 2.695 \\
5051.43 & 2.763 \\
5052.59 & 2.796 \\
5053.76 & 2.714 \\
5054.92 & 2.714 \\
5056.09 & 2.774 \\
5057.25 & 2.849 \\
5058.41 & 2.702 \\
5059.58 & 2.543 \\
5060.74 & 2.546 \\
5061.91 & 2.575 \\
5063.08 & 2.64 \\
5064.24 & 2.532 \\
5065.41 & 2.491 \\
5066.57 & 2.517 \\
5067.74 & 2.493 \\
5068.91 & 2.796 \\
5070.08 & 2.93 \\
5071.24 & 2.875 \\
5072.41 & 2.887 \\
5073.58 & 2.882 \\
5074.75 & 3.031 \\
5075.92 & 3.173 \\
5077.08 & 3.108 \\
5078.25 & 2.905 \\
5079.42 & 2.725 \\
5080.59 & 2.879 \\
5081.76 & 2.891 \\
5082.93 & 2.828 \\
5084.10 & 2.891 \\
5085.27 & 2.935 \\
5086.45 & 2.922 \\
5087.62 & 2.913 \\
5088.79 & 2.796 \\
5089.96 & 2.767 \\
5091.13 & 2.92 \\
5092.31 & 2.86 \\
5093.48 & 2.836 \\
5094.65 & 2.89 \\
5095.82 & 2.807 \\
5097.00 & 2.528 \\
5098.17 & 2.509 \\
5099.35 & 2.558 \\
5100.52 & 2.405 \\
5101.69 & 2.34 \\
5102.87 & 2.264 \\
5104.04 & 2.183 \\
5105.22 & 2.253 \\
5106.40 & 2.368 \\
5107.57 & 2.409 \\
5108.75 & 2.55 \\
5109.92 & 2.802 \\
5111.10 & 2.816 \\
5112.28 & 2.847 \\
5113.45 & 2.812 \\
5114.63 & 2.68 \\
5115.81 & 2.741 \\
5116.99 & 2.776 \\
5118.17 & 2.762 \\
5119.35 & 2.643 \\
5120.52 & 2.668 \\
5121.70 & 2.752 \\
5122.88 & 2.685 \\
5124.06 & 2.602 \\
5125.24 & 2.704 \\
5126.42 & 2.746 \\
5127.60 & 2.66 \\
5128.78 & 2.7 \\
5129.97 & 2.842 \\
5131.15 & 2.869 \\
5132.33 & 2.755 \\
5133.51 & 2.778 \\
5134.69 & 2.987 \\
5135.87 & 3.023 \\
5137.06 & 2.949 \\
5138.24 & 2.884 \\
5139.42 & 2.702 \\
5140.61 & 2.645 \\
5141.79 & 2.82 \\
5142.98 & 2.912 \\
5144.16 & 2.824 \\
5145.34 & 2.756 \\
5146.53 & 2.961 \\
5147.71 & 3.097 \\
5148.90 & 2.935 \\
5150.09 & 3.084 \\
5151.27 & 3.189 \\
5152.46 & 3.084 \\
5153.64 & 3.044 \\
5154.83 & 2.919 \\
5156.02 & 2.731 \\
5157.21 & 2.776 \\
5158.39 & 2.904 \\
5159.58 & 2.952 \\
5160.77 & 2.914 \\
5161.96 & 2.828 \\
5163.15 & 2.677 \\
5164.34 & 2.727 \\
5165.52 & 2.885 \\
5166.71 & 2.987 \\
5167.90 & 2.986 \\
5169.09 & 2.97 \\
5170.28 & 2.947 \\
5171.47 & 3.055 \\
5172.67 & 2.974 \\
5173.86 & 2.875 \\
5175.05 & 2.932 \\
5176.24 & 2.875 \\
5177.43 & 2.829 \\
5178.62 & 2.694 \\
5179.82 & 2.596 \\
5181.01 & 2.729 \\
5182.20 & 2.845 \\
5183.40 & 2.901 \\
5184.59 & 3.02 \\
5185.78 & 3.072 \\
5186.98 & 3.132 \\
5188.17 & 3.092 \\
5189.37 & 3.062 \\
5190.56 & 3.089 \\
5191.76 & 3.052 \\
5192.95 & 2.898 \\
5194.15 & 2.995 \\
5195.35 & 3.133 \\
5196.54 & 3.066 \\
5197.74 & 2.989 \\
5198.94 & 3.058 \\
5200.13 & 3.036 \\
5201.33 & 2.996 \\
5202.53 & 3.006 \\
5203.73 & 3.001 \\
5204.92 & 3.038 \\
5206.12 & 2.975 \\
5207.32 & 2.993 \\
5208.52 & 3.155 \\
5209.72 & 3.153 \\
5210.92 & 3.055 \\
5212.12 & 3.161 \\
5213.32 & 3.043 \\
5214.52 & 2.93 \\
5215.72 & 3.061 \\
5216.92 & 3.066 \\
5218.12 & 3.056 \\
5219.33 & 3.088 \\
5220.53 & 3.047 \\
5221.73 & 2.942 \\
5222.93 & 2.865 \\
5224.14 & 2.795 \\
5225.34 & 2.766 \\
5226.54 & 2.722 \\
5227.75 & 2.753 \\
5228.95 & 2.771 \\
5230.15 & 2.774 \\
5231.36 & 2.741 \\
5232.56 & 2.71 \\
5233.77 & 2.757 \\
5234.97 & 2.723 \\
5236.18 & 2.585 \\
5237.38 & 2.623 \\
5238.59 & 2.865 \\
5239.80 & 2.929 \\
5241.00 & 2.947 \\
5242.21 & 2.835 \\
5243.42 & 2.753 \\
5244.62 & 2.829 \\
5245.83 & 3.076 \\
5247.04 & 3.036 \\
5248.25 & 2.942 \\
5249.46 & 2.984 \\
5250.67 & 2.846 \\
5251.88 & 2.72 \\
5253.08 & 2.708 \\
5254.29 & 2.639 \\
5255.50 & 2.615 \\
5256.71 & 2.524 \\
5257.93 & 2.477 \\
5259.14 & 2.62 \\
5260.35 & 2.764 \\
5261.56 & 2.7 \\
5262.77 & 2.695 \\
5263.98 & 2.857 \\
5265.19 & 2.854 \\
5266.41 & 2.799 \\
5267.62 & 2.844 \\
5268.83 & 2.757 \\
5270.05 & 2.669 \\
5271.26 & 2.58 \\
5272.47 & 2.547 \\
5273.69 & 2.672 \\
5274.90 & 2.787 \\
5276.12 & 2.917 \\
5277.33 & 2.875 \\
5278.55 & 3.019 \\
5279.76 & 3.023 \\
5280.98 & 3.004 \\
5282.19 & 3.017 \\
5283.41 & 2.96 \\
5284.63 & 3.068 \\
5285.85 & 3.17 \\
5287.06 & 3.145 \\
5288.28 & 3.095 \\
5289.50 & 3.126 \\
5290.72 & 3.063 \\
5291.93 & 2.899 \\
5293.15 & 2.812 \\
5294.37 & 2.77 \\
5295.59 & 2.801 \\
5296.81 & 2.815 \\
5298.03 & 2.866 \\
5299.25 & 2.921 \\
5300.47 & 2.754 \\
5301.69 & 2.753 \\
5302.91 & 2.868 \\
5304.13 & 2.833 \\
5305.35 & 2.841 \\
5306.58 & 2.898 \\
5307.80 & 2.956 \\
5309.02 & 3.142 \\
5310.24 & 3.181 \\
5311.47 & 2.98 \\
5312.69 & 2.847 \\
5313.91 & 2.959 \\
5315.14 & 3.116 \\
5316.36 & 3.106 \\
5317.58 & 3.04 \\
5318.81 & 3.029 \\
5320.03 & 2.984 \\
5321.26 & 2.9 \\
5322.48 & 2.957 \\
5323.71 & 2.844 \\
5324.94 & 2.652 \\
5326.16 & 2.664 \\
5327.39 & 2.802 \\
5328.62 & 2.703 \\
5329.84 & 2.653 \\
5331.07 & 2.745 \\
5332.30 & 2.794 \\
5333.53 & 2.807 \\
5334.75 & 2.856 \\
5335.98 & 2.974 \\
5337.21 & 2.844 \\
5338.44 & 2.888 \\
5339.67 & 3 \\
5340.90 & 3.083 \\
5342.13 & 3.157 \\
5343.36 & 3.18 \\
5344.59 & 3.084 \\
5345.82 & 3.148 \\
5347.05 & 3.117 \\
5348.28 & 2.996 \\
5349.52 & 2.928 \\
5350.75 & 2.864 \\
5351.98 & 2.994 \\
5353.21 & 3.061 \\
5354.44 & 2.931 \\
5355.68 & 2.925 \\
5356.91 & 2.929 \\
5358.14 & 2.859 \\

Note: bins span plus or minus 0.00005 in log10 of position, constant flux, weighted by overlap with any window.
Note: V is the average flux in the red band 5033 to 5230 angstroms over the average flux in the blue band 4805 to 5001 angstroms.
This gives 1.31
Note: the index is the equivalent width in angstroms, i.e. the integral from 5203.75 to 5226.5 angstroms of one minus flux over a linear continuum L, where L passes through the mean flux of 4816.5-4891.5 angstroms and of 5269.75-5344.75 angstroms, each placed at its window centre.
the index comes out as -2.43 angstroms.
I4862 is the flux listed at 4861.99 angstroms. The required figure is 2.333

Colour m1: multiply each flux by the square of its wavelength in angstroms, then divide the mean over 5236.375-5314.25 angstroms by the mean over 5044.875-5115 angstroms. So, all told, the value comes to 1.1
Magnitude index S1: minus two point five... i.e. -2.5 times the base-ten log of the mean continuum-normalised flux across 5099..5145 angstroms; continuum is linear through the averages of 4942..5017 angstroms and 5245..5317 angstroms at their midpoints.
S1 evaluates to -0.02 mag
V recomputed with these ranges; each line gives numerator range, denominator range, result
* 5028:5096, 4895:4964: 1.22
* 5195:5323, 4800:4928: 1.39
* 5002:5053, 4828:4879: 1.39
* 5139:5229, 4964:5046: 1.16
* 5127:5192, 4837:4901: 1.46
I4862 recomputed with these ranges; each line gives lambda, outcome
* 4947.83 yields 2.112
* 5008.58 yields 2.83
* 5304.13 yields 2.833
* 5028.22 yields 2.493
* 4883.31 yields 2.378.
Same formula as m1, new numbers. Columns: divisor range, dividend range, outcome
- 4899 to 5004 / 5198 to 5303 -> 1.38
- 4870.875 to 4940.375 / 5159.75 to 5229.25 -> 1.48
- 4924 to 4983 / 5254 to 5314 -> 1.43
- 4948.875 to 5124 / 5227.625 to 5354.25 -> 1.22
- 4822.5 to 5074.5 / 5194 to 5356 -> 1.42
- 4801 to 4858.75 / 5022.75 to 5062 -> 1.59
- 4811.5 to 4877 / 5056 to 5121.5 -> 1.59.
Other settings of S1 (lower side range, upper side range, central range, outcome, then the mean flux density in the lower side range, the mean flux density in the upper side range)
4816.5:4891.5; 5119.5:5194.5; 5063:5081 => -0.08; 1.94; 2.88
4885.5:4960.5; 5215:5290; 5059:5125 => -0.07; 2.25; 2.84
